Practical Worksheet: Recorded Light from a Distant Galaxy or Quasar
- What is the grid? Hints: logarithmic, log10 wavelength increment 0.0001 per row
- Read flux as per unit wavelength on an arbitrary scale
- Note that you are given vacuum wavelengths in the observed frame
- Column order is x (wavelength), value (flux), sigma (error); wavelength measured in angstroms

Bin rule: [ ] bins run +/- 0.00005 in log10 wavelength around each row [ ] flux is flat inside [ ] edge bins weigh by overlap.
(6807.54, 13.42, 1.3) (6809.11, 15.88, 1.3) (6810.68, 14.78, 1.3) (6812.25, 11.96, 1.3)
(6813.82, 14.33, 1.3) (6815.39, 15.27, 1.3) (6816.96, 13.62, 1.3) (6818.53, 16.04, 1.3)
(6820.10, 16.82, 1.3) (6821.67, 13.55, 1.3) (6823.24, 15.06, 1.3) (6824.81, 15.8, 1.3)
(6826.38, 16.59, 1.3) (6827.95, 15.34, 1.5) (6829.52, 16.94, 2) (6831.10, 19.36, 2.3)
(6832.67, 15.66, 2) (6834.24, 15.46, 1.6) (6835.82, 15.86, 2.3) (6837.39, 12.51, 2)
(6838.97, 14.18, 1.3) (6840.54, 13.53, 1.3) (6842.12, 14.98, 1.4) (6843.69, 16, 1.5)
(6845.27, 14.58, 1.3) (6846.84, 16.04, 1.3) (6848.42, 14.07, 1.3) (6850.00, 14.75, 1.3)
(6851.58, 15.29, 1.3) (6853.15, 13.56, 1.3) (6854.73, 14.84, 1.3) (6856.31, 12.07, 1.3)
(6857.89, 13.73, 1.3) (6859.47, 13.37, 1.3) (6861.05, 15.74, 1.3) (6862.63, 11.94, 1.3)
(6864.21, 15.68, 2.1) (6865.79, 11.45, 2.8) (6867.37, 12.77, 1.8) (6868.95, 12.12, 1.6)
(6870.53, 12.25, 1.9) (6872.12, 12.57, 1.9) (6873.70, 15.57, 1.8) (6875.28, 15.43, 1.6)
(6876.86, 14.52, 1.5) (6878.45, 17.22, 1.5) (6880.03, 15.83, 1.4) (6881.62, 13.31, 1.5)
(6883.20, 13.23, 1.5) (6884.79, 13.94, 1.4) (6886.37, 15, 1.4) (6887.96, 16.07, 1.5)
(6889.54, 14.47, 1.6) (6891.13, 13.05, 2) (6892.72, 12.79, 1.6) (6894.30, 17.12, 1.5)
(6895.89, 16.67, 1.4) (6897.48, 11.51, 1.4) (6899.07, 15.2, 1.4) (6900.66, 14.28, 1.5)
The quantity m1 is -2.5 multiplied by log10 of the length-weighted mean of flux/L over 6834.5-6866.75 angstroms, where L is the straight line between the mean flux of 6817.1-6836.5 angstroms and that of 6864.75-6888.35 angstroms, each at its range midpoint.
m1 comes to 0.06 mag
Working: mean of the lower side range 16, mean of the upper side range 14.1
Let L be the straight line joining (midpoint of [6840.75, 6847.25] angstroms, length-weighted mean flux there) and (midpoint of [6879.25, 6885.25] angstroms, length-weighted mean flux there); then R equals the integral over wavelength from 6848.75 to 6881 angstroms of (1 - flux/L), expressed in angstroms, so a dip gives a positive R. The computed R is 1.2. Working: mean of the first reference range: 15.2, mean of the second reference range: 14.1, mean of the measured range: 14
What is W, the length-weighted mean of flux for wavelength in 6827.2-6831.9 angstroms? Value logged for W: 17.2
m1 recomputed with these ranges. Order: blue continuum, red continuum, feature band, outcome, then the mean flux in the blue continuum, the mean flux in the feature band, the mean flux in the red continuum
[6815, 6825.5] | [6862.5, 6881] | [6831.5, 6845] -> -0.01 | 15.2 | 14.9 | 14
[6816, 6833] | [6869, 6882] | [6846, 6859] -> 0.06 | 15.9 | 14.3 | 14.5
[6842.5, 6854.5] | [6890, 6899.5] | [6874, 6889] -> -0.03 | 14.9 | 15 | 14.4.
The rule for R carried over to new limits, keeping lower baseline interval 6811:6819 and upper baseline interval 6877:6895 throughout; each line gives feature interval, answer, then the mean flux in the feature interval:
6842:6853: -0.45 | 15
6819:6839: -1.94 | 15.7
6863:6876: 1.04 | 13.4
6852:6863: 0.59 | 13.7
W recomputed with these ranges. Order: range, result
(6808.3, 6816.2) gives 14.4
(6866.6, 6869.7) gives 12.5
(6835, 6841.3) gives 14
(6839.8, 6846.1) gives 14.8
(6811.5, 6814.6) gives 13.2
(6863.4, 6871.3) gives 12.9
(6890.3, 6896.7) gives 14.9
